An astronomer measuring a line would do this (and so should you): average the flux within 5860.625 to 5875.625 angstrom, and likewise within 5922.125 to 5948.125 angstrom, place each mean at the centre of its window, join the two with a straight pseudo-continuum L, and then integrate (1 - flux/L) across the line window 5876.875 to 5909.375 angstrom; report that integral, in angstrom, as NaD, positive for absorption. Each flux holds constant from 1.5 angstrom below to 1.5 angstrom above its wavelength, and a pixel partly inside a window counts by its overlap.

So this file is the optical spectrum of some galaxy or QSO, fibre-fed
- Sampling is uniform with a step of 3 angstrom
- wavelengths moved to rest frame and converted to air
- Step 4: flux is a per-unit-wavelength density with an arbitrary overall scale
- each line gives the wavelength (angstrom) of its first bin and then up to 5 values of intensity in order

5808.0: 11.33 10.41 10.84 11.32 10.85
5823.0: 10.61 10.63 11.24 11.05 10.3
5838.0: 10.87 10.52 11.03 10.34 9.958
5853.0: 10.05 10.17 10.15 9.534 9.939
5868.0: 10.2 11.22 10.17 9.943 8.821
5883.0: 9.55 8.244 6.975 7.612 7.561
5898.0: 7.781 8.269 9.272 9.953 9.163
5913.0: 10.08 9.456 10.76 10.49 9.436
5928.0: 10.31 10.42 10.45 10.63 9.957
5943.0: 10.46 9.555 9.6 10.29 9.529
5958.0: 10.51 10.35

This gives 5.4 angstrom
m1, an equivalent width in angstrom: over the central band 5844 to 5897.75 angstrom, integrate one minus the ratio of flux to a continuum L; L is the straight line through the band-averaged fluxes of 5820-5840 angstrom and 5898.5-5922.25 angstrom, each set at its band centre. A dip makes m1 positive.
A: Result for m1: 3.9 angstrom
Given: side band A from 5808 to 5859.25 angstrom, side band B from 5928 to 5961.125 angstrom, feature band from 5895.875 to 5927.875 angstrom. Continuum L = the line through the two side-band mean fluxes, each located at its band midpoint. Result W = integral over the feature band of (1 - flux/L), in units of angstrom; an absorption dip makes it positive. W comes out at 2.6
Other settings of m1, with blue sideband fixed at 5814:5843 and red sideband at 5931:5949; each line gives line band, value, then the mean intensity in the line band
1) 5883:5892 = 2.19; 7.93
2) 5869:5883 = 0.74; 9.99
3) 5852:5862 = 0.58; 10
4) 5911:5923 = 0.20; 10.1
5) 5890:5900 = 2.67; 7.65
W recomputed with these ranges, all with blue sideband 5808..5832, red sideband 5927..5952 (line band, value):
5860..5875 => 0.55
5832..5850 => 0.28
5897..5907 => 1.63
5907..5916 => 0.60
